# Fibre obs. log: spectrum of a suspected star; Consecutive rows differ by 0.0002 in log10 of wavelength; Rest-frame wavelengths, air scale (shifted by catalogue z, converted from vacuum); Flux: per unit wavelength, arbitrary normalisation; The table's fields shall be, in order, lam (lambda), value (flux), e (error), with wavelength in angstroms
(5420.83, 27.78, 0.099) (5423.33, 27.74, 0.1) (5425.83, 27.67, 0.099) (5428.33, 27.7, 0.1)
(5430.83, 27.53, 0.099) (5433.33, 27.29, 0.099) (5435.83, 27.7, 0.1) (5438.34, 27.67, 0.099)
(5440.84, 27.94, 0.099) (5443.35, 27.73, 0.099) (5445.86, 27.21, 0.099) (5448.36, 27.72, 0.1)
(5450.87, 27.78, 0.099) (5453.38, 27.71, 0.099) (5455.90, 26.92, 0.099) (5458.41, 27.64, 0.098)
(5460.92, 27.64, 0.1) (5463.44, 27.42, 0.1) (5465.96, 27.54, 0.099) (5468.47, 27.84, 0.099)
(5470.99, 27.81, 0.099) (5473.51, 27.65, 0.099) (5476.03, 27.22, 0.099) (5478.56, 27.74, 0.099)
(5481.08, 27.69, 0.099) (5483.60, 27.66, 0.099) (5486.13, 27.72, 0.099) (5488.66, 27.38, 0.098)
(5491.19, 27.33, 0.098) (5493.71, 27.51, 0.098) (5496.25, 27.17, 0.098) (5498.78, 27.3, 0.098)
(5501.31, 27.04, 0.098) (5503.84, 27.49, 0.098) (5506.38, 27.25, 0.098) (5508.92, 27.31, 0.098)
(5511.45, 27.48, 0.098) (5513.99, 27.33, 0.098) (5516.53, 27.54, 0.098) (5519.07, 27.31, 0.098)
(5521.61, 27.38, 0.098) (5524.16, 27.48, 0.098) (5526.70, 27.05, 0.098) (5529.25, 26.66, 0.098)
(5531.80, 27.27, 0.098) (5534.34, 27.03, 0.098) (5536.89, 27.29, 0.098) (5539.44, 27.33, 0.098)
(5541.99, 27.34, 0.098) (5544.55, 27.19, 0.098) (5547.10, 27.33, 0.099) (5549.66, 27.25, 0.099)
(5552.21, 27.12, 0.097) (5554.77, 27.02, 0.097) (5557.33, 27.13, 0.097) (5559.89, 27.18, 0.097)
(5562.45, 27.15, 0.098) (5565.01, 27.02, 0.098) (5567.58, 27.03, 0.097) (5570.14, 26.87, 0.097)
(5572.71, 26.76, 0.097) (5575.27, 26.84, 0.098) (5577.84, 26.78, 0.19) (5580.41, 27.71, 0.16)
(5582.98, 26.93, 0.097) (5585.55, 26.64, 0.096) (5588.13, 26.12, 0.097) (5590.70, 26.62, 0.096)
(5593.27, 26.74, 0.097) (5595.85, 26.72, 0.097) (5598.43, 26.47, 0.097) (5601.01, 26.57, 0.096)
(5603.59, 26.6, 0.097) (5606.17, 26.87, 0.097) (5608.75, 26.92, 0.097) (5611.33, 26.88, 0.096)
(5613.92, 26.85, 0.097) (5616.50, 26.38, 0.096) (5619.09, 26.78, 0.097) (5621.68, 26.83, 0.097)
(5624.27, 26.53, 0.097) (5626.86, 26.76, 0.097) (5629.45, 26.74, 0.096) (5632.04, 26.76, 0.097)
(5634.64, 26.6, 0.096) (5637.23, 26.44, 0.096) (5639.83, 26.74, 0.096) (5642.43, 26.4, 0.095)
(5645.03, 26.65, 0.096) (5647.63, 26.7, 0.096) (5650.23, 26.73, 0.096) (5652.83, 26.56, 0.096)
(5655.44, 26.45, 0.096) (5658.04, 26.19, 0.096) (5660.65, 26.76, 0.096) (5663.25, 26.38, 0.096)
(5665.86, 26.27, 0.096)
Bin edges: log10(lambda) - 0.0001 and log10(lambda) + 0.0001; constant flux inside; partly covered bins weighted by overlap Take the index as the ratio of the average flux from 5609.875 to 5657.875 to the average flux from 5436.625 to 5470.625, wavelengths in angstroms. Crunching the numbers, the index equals 0.97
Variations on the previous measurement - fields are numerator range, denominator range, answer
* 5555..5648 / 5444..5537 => 0.98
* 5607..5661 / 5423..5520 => 0.97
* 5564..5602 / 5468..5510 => 0.98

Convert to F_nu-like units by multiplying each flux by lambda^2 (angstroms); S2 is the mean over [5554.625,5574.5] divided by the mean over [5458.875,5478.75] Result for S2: 1.01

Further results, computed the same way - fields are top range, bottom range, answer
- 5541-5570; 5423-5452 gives 1.03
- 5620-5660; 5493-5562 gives 1.02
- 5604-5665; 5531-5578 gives 1.01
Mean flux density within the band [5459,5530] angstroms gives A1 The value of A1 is 27.4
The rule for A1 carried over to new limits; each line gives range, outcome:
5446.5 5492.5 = 27.6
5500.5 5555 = 27.3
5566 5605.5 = 26.8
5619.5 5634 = 26.7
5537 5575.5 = 27.1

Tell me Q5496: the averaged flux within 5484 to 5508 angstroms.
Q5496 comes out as 27.4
